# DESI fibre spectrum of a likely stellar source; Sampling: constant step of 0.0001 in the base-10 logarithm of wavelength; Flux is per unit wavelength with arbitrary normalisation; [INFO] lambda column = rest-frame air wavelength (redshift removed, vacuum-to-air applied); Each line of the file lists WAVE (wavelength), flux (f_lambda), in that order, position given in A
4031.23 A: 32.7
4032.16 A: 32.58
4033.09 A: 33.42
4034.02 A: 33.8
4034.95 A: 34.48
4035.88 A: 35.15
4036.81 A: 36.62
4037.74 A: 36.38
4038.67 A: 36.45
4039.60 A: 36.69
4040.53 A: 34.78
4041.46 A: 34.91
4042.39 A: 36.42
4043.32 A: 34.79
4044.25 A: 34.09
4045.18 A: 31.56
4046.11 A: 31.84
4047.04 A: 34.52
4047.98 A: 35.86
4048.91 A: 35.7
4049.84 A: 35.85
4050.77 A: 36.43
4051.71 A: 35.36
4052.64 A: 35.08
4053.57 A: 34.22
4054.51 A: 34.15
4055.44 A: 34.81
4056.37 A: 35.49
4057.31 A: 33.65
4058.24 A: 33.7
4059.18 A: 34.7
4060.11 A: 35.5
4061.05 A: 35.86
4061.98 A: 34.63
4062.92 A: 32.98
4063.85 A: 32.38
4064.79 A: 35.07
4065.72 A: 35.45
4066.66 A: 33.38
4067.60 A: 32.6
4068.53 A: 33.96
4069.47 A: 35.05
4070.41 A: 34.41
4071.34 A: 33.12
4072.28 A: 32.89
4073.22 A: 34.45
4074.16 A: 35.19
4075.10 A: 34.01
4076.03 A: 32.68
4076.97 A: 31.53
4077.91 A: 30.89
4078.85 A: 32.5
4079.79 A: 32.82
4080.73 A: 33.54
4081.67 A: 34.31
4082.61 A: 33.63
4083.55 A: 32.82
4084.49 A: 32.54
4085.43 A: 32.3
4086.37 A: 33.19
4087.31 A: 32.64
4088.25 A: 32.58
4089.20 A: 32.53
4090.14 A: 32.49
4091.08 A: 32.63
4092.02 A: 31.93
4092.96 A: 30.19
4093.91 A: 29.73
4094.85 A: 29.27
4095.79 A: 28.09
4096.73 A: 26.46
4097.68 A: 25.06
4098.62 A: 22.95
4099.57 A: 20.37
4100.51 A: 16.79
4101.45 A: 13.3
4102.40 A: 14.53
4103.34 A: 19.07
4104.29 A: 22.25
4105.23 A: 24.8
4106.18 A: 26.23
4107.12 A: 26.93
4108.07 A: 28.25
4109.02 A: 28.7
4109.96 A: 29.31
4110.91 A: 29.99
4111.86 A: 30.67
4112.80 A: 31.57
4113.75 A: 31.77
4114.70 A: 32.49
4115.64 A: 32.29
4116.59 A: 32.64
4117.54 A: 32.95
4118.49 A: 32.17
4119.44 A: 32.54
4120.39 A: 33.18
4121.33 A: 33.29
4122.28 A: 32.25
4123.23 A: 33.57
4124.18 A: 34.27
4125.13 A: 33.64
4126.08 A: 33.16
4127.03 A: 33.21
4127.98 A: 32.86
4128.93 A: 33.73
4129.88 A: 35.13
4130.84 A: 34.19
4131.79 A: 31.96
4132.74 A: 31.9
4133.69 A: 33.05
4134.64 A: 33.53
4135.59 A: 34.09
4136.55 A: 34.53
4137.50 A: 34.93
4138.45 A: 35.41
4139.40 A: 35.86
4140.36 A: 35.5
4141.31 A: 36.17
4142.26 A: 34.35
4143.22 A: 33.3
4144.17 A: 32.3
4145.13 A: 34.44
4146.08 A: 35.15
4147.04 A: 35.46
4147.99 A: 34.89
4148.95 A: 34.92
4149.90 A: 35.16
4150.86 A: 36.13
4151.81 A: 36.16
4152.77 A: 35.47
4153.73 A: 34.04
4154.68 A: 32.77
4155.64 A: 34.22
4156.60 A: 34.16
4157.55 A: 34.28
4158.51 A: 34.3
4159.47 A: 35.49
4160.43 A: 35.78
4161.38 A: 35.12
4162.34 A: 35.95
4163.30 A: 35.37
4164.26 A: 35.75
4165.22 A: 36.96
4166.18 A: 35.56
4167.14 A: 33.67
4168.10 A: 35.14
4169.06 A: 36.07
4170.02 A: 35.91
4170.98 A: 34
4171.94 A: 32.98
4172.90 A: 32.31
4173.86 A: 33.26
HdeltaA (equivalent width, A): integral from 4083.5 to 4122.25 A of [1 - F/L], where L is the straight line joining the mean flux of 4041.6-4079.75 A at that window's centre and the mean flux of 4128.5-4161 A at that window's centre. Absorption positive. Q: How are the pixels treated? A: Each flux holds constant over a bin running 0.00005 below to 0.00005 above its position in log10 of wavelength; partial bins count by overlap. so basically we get 6.45 A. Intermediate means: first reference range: 34.2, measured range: 28.6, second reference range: 34.5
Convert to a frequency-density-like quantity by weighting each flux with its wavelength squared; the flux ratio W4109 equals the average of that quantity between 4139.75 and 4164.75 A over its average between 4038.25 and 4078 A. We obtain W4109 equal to 1.06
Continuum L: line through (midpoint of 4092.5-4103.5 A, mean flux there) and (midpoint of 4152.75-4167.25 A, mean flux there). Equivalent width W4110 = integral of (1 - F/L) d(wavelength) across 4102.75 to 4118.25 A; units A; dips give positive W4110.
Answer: -1.9 A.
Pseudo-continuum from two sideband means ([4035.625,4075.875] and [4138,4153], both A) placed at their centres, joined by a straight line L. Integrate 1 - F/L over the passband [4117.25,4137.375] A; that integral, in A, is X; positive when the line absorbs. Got 0.9 A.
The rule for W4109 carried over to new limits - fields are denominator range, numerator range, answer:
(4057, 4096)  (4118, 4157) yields 1.06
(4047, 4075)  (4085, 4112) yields 0.79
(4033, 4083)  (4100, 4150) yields 0.94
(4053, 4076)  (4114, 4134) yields 0.99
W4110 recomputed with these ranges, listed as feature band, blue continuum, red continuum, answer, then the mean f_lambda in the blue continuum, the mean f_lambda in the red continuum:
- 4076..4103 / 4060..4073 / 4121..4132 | 3.9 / 34.1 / 33.5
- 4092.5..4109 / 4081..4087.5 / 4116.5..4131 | 4.6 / 33.1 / 33.3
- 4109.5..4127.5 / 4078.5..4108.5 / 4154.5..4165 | -1.0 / 28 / 34.9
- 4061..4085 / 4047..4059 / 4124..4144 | 0.8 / 35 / 34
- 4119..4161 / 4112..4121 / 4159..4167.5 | -0.3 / 32.4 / 35.5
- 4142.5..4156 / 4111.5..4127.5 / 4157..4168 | 0.0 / 32.7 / 35.3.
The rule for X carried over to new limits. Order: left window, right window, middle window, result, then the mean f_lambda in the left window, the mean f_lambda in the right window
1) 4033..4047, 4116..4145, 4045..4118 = 6.5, 34.8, 33.7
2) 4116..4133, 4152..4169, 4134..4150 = -0.3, 33.1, 35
